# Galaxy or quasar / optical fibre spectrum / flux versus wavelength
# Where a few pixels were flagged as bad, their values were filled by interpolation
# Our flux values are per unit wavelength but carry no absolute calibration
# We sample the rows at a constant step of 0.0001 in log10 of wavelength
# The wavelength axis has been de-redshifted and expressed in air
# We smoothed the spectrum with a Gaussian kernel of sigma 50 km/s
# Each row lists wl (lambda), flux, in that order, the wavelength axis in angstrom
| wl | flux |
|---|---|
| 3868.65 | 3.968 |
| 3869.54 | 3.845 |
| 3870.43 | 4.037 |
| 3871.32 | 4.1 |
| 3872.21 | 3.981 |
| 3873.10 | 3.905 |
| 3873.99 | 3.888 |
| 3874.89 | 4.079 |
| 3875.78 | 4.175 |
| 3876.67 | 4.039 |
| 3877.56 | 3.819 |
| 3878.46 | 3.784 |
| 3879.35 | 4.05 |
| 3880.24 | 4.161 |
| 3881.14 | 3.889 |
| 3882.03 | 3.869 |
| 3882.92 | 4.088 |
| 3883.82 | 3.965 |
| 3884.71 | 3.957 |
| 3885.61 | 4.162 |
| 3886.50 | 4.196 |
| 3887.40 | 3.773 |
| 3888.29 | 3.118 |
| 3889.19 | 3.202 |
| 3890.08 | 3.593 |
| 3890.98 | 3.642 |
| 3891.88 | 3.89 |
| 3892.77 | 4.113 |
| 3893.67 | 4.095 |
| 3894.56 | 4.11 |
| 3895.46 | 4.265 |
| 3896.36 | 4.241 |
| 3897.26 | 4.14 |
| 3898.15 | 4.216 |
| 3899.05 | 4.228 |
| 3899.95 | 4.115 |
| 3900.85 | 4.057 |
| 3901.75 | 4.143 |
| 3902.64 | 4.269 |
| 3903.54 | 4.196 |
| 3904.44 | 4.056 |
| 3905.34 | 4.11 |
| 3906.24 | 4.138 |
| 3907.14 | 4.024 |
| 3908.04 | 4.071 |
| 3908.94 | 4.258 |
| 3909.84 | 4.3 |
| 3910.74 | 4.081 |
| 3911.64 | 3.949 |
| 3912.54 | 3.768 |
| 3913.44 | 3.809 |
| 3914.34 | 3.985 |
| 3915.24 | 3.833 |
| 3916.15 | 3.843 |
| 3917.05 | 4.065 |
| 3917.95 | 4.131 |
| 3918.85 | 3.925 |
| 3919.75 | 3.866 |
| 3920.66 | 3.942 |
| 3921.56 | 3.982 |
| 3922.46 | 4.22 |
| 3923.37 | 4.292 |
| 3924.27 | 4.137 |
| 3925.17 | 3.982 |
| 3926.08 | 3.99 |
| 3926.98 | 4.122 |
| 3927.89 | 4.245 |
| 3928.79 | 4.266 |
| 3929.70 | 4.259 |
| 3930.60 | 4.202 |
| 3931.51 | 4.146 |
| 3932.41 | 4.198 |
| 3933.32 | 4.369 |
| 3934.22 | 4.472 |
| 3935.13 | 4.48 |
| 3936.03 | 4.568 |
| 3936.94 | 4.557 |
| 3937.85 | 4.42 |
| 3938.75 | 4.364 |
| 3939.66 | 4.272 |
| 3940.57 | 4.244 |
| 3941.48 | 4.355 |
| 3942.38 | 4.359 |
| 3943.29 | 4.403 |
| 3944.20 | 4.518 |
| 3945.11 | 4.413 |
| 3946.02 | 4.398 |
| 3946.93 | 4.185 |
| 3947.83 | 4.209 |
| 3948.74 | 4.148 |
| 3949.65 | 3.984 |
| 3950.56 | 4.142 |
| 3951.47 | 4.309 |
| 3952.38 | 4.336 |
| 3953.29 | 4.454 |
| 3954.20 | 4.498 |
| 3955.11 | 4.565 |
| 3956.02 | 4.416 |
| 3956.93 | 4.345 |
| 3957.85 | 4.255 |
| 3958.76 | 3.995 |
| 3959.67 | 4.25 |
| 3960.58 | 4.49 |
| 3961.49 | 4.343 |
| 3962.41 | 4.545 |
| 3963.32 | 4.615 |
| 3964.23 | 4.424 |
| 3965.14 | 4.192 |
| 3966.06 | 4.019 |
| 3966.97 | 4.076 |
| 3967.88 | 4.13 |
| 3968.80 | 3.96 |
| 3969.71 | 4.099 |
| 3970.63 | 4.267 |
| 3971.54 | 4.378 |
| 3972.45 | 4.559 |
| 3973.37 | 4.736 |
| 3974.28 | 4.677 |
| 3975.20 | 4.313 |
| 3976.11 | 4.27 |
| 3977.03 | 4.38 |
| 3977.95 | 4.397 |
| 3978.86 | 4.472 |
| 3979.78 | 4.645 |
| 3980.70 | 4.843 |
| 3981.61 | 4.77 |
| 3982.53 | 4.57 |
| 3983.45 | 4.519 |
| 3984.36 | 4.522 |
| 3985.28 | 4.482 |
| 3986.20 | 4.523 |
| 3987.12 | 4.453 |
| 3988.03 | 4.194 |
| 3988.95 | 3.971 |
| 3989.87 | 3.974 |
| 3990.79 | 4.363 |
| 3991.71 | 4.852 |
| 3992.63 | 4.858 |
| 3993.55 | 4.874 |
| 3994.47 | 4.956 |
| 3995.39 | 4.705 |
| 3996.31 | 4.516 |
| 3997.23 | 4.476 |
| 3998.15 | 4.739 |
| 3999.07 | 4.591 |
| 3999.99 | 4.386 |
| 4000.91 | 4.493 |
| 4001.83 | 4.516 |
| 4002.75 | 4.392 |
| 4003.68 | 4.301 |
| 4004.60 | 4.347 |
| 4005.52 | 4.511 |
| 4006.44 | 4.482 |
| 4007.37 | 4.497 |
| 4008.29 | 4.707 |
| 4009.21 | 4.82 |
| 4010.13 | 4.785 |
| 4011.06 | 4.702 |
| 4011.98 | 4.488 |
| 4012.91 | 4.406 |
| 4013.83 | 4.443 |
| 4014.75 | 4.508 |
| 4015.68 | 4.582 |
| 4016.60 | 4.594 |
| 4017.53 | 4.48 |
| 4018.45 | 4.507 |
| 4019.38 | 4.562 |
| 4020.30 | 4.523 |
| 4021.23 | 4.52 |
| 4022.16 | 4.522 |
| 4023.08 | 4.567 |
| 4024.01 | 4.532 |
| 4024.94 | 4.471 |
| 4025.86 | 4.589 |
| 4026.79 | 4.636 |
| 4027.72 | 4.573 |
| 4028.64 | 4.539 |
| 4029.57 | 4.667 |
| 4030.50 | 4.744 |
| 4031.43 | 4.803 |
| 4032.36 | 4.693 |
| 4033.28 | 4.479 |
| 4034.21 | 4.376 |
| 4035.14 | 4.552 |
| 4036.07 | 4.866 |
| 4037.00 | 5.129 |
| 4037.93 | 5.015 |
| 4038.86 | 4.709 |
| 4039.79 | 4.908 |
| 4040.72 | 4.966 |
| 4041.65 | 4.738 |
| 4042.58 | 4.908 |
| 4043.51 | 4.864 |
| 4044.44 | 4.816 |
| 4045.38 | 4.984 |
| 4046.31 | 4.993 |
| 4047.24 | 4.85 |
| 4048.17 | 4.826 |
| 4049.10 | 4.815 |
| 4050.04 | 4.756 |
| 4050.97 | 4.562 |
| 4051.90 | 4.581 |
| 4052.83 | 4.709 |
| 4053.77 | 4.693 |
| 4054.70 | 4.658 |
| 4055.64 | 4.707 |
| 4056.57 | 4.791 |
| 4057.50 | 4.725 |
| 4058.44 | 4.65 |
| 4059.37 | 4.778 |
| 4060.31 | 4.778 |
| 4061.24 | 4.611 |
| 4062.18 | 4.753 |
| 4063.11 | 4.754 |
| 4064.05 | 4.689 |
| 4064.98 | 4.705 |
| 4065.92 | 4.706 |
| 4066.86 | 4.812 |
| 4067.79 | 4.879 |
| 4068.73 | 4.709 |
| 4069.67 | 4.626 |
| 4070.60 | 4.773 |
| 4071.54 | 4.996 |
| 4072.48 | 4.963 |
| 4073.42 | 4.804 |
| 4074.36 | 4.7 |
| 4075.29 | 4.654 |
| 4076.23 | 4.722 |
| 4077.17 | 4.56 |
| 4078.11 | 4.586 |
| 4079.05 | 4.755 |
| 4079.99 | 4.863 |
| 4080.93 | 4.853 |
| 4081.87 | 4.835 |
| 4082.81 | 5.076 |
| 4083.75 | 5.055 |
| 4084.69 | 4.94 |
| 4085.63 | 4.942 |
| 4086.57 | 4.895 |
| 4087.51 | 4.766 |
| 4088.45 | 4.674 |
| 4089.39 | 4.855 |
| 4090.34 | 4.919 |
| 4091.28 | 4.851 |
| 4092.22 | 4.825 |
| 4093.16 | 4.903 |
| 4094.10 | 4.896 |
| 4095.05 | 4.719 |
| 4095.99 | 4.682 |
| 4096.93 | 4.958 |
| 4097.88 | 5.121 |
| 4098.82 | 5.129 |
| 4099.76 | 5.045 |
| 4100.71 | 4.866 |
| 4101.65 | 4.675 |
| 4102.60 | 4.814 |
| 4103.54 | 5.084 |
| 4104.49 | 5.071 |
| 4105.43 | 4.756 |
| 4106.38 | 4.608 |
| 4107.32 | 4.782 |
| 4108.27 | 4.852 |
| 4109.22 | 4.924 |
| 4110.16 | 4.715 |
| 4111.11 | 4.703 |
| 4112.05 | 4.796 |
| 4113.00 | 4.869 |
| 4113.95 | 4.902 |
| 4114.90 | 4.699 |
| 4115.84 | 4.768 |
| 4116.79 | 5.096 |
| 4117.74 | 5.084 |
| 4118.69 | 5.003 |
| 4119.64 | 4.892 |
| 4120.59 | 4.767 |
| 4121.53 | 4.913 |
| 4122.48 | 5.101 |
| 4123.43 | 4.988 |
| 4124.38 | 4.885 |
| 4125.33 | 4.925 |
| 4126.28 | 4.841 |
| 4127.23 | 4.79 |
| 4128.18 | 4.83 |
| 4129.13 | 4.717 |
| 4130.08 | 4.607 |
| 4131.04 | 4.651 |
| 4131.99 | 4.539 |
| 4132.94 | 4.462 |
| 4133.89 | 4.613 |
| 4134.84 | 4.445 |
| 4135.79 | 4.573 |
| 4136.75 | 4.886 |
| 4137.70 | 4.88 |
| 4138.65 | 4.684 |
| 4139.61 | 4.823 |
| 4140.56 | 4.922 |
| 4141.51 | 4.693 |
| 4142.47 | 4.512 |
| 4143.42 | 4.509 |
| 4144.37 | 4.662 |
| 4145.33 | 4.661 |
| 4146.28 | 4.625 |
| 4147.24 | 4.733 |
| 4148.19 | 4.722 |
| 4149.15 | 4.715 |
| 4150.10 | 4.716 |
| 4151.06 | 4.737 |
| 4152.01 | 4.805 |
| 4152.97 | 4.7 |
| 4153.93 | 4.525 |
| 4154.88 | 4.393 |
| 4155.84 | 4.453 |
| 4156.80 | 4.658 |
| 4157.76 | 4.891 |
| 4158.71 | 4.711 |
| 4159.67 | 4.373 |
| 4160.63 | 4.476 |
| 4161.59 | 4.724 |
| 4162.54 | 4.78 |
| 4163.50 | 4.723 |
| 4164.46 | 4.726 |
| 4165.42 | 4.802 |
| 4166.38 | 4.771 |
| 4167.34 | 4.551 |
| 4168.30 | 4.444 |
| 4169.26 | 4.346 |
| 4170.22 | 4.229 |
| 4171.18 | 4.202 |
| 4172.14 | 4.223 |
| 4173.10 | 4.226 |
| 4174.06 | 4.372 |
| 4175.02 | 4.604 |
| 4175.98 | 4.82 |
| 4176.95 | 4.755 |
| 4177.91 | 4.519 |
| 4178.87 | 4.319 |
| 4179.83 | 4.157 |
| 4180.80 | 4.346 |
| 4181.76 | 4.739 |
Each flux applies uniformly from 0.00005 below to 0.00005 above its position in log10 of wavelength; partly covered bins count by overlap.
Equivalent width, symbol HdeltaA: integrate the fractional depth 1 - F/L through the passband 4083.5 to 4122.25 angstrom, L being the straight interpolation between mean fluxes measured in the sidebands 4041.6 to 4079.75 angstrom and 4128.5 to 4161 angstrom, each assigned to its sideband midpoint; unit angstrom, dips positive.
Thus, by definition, -1.4 angstrom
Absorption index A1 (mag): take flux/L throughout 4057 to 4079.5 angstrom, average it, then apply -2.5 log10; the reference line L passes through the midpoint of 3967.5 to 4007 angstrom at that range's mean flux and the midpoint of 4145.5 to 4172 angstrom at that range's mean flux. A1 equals -0.047 mag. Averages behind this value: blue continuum 4.48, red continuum 4.61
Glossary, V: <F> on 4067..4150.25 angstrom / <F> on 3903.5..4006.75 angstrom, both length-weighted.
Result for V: 1.1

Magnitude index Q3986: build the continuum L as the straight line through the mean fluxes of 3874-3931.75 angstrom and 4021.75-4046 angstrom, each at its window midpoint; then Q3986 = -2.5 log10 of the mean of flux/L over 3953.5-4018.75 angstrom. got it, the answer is 0.00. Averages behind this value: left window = 4.02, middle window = 4.47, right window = 4.72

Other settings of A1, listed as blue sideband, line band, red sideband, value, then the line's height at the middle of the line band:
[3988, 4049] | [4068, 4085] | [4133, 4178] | -0.04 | 4.62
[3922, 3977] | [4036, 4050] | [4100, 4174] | -0.09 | 4.51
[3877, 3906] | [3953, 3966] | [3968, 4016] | -0.01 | 4.34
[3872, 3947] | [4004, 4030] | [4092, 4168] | -0.03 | 4.42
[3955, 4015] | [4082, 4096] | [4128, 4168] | -0.06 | 4.59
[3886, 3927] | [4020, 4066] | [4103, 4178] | -0.07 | 4.41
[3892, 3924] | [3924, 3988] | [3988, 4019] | -0.01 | 4.31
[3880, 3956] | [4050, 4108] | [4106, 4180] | -0.06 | 4.53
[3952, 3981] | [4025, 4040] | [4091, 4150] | -0.03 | 4.56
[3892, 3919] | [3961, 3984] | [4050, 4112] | -0.01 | 4.36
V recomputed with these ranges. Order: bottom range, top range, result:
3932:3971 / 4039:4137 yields 1.11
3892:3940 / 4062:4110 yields 1.16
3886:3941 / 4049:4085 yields 1.16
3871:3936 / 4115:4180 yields 1.15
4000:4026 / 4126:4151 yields 1.03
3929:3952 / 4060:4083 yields 1.10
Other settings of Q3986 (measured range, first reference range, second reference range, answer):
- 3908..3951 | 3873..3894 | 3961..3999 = -0.006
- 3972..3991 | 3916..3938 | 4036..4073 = -0.003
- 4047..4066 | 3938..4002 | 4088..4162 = -0.025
